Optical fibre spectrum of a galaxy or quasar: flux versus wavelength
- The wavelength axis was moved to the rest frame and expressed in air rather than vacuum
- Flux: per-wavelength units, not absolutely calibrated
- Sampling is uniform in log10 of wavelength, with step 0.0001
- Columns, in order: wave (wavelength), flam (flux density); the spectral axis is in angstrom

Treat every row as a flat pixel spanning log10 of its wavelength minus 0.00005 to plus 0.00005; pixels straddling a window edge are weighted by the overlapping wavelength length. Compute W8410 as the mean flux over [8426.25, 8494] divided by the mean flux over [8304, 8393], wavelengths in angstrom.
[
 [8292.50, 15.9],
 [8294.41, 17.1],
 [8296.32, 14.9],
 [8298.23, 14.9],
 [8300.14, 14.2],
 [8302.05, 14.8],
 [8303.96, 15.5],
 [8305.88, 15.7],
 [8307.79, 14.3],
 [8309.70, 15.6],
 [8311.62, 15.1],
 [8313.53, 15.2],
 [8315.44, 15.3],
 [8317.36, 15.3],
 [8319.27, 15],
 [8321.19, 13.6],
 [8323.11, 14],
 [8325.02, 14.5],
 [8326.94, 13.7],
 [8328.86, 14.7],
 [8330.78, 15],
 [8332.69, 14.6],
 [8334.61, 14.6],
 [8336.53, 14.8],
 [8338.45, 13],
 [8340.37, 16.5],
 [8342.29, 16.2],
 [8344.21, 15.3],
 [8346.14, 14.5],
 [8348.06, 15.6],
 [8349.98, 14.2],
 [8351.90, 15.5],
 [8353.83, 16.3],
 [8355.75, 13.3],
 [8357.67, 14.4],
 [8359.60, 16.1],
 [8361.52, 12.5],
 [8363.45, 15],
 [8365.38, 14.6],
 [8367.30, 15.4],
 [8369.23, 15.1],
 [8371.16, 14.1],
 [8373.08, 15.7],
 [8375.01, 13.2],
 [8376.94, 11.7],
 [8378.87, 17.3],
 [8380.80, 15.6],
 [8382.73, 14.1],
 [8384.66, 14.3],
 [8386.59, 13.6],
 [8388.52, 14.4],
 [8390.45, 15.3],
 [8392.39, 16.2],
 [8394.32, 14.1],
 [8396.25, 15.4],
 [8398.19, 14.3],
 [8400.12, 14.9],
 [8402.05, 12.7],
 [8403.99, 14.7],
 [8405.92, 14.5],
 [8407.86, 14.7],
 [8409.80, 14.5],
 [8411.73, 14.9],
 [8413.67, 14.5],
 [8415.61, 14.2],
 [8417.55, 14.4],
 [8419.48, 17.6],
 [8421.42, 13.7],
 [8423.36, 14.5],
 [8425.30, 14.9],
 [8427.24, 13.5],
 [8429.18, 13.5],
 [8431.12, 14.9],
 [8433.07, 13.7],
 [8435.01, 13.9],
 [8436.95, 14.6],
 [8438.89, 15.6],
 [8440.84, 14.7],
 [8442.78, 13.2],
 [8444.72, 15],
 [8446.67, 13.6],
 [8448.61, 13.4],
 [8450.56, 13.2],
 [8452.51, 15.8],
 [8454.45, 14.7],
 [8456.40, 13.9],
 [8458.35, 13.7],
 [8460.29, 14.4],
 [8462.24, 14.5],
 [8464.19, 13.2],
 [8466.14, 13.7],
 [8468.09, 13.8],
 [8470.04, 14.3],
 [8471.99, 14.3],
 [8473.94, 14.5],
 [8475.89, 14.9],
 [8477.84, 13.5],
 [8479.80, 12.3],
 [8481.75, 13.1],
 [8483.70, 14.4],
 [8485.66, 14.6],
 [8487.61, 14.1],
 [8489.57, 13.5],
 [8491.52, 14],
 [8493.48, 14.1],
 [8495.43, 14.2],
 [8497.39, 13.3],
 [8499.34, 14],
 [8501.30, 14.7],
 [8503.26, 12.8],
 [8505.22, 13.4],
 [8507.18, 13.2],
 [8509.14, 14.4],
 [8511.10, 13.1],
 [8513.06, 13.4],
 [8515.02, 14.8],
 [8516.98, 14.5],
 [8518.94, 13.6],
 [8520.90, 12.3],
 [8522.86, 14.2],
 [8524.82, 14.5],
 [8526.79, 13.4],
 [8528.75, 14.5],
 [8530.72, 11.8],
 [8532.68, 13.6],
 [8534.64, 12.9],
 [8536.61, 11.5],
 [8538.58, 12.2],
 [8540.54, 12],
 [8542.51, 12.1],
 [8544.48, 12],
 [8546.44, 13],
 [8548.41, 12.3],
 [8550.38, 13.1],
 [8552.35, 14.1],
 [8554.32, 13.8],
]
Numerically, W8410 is 0.95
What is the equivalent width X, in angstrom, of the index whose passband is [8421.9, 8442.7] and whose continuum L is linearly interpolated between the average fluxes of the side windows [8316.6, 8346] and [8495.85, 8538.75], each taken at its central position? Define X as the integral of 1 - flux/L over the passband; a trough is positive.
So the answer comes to -0.4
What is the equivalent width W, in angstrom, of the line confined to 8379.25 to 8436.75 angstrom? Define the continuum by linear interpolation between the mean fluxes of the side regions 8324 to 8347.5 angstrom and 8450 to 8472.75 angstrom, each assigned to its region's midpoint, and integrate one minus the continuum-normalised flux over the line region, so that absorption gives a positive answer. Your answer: -0.6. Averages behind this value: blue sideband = 14.8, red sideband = 14.1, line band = 14.6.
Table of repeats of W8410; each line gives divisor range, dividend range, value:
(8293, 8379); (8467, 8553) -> 0.91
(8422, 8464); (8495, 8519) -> 0.97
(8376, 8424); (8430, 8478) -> 0.97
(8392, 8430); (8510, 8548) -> 0.90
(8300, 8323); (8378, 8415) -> 0.98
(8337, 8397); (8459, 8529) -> 0.94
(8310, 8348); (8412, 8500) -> 0.96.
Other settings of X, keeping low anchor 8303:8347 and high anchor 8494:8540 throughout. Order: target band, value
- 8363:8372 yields -0.2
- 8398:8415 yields -0.2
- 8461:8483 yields -0.1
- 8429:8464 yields -0.6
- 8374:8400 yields -0.3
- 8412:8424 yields -0.5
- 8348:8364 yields -0.1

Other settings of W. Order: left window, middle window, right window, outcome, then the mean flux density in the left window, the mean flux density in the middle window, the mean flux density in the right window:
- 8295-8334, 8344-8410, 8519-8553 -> -1.7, 14.8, 14.7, 12.9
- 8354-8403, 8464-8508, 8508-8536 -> 0.1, 14.6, 13.8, 13.6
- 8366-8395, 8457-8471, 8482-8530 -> 0.2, 14.7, 13.9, 13.9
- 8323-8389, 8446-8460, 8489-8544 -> -0.2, 14.7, 14.1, 13.4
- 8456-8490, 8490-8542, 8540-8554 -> -0.9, 13.9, 13.5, 12.7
